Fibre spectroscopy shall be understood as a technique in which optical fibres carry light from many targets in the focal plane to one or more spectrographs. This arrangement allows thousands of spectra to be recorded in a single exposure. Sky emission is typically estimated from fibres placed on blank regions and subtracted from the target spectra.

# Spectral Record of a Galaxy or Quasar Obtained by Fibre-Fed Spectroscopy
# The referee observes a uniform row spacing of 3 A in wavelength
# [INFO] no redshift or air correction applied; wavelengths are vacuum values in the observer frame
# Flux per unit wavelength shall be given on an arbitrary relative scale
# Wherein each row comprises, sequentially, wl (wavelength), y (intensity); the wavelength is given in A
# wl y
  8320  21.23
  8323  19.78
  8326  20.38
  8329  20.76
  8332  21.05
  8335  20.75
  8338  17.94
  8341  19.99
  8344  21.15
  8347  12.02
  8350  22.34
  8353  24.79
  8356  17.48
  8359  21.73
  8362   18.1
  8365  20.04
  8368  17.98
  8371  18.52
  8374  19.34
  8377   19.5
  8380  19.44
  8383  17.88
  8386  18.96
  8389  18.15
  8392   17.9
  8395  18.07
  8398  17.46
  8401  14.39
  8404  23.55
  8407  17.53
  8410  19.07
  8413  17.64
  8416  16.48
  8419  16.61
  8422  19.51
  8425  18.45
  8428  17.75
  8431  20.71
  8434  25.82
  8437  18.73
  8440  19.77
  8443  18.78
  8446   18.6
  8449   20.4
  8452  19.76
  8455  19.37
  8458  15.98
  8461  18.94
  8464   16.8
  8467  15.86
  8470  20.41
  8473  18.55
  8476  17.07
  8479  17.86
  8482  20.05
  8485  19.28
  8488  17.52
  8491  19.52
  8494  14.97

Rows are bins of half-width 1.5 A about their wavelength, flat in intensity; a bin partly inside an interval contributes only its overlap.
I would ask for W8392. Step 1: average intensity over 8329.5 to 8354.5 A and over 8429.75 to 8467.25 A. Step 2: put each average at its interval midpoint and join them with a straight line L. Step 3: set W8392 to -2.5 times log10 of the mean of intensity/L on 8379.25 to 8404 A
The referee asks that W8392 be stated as 0.093 mag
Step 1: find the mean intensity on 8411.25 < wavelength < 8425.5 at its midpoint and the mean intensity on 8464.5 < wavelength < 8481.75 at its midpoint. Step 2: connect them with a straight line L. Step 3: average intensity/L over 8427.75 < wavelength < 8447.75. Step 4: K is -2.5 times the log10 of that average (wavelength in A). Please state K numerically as -0.13 mag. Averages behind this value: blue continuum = 17.7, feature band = 20.2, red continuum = 18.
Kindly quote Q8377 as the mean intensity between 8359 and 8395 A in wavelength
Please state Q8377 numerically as 18.8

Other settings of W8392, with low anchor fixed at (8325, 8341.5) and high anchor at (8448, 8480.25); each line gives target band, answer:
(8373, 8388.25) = 0.028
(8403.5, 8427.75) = 0.035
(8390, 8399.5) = 0.084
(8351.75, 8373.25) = 0.000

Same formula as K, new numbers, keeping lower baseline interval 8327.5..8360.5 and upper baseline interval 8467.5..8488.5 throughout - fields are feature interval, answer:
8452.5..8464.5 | 0.05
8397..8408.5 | 0.06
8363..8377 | 0.04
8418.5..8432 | 0.03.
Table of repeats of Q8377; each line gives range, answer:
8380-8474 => 18.7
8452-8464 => 18.1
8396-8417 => 18.1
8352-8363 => 20.4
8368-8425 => 18.3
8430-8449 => 20.4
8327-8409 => 19.1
